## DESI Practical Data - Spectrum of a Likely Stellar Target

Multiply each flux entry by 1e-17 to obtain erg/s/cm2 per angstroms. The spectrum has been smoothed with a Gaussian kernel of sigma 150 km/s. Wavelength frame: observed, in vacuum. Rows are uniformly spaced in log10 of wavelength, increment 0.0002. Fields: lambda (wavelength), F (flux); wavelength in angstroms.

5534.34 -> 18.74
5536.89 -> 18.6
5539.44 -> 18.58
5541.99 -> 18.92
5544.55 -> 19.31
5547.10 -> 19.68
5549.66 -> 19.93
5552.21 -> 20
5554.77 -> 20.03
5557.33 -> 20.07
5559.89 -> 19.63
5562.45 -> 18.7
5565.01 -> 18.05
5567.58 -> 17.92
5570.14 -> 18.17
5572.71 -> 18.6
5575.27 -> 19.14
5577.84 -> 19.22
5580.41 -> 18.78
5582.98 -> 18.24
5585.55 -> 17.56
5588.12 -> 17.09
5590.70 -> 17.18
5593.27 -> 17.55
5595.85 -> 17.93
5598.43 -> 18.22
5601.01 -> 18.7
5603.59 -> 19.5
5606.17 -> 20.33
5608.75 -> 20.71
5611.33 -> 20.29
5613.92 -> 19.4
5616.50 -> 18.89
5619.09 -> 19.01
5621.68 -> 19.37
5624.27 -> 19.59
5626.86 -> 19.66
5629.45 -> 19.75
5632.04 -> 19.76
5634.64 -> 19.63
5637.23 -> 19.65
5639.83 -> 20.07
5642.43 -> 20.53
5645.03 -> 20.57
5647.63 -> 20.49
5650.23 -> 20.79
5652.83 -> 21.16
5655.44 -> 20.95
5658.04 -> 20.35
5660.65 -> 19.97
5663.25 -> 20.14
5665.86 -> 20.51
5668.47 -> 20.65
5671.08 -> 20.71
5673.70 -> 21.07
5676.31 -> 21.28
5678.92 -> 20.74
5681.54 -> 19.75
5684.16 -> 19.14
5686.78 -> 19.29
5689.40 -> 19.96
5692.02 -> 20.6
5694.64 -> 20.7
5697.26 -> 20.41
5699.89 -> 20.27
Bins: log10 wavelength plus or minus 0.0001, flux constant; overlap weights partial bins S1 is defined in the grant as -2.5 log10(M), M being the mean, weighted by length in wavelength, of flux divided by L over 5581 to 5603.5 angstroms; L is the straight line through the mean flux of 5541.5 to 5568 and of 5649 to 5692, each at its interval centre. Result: 0.10 mag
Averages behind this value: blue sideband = 19.3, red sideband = 20.4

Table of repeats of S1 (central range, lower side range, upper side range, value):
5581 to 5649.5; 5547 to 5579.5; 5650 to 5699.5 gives 0.029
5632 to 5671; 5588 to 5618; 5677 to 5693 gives -0.047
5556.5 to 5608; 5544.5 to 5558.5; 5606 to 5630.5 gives 0.071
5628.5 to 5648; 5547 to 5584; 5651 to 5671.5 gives 0.009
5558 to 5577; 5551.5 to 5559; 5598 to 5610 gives 0.070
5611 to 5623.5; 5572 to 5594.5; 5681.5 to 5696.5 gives -0.034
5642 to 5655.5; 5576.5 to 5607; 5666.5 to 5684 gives -0.047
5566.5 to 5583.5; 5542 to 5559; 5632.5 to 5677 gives 0.074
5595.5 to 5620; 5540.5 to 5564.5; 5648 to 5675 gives 0.040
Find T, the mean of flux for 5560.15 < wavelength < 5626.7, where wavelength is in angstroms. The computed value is 18.8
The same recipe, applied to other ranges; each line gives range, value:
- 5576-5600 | 18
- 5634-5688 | 20.4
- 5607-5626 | 19.6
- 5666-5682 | 20.7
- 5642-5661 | 20.6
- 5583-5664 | 19.5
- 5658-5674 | 20.5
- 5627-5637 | 19.7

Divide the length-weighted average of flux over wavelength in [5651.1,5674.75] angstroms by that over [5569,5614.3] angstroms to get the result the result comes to 1.1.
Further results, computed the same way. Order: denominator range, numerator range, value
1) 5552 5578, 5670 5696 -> 1.07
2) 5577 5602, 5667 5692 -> 1.13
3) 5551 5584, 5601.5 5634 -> 1.04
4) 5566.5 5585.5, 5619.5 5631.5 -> 1.06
